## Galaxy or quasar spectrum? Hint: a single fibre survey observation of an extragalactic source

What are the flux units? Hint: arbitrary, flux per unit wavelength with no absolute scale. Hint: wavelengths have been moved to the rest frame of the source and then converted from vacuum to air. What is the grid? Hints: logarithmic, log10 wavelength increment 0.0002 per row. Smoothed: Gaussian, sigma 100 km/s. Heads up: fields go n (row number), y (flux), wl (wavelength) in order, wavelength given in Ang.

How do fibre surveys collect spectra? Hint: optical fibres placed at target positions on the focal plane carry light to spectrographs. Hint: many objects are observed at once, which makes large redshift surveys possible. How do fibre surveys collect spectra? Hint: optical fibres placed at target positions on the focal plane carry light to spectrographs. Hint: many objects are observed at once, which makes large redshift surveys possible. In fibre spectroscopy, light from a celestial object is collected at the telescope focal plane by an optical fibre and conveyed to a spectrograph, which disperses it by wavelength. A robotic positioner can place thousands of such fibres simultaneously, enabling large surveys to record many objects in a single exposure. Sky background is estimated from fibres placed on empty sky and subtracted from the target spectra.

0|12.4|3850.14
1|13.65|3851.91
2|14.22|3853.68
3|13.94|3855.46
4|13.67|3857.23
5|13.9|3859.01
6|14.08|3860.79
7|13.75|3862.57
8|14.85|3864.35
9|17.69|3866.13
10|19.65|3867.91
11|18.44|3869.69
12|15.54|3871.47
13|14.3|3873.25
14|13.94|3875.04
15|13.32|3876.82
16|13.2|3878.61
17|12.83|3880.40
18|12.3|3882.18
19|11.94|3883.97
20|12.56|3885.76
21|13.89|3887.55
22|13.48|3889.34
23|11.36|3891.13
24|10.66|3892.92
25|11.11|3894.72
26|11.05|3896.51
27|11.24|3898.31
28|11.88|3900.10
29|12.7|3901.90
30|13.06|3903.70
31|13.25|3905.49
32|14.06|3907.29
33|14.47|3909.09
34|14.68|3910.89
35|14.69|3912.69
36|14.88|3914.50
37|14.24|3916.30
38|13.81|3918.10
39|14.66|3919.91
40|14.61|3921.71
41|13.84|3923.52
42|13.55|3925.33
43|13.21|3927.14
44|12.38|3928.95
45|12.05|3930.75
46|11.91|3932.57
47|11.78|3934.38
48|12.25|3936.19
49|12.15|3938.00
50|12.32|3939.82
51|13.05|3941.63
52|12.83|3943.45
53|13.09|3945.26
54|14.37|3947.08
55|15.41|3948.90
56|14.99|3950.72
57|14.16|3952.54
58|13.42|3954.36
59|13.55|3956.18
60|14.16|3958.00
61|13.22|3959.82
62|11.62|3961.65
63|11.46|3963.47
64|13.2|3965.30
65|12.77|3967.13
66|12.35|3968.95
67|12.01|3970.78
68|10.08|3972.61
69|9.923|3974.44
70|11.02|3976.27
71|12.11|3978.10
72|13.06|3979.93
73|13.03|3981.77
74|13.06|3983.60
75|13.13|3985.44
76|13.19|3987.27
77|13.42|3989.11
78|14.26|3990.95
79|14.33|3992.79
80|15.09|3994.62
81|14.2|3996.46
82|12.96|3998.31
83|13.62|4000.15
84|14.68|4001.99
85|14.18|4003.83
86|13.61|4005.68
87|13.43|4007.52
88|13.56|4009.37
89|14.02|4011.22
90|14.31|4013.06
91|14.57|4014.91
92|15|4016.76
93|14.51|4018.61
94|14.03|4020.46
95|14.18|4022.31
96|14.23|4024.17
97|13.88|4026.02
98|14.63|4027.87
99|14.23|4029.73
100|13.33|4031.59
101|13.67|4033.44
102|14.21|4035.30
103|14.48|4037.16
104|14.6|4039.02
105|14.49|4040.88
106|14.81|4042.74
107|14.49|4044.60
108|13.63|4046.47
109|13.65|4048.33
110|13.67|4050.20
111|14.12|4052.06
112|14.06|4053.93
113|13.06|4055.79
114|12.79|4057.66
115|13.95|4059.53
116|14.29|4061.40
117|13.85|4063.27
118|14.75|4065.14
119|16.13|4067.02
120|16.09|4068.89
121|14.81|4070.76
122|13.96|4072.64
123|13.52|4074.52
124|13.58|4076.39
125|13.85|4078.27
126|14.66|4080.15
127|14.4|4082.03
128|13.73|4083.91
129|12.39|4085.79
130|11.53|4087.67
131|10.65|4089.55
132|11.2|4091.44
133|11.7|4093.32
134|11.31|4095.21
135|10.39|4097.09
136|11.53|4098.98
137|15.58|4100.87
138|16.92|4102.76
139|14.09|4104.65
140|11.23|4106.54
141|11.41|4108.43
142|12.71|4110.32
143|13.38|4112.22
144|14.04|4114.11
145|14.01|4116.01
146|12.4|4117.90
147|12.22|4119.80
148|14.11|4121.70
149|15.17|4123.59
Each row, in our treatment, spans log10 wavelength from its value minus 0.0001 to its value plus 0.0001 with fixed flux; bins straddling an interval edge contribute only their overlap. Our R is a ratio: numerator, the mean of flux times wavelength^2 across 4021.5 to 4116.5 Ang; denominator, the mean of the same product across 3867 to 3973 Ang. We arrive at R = 1.11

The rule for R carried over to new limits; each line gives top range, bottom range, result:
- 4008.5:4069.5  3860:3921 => 1.11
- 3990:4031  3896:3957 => 1.11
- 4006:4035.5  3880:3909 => 1.21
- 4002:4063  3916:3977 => 1.14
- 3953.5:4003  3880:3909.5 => 1.09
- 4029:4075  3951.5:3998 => 1.14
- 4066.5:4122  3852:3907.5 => 1.08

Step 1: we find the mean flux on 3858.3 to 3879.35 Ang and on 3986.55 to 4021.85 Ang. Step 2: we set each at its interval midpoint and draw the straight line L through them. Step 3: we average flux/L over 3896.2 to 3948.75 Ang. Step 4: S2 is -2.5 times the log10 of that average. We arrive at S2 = 0.12 mag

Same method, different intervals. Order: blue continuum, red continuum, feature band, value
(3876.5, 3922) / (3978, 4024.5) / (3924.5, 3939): 0.077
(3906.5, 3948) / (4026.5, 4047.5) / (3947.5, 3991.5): 0.071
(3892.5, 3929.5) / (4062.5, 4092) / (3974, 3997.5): 0.029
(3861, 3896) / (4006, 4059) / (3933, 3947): 0.112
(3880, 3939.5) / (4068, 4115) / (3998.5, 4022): -0.084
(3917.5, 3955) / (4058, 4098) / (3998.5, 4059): -0.055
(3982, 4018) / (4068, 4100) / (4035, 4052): -0.065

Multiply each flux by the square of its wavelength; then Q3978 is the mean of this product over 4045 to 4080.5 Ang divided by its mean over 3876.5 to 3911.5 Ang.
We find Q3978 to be 1.22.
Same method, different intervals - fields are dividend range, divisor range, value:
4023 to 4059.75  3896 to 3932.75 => 1.11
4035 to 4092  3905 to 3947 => 1.11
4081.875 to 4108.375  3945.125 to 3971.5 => 1.01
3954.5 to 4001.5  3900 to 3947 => 0.99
